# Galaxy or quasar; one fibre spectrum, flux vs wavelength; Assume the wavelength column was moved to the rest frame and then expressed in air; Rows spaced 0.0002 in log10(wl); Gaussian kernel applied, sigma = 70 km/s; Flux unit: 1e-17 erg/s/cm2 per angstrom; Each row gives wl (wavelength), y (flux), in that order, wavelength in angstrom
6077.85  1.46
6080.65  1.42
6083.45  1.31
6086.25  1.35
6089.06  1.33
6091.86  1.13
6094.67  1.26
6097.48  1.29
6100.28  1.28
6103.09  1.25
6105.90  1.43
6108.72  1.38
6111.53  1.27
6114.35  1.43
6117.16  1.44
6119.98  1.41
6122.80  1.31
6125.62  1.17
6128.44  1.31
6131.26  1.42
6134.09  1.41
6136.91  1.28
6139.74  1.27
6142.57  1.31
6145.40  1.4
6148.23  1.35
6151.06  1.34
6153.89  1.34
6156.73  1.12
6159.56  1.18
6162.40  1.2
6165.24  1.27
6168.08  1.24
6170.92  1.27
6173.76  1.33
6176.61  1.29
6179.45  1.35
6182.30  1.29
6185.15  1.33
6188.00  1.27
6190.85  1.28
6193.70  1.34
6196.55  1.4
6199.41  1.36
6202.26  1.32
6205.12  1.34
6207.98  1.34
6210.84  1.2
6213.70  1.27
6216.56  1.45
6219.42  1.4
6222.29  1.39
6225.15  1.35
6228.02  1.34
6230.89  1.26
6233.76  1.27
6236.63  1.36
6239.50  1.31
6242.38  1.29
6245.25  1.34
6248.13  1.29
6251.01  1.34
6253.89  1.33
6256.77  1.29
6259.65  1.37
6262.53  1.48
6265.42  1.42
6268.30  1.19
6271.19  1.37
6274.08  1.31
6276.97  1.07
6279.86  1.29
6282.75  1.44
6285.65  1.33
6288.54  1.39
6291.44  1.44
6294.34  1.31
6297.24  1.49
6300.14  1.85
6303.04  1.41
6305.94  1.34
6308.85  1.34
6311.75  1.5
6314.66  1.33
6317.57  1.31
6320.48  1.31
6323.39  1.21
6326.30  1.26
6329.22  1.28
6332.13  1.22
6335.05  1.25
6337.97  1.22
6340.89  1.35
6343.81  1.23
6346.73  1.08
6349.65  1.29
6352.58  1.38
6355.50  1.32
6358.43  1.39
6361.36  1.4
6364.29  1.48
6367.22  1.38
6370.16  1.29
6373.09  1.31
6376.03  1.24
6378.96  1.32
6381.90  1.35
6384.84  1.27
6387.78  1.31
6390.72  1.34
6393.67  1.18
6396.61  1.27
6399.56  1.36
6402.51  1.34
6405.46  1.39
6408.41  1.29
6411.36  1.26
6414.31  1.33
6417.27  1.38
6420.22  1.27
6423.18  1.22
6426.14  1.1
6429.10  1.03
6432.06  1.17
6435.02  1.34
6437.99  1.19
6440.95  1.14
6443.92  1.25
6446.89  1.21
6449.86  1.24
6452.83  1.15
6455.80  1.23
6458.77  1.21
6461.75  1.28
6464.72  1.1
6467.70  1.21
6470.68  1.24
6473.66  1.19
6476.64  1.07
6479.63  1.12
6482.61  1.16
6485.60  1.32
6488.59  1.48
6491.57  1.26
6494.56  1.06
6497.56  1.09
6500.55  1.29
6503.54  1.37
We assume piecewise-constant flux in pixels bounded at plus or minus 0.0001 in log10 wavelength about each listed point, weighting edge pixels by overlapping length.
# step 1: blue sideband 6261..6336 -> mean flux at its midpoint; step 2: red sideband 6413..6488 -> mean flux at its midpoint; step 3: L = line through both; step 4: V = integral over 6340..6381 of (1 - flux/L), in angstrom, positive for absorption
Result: -0.8 angstrom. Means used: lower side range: 1.35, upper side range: 1.21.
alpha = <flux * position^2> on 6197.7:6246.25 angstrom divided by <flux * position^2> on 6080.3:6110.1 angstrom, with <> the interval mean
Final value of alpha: 1.06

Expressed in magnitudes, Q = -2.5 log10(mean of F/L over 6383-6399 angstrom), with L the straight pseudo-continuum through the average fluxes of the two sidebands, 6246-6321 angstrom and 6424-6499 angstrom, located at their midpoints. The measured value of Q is -0.02 mag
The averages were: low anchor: 1.37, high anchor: 1.19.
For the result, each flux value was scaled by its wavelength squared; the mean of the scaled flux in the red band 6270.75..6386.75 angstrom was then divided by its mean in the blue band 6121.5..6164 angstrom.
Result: 1.1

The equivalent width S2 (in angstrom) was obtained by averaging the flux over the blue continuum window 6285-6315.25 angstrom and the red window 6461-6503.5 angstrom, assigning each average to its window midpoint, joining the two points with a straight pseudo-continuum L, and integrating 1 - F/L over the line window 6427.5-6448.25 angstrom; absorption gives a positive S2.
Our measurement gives 1.2 angstrom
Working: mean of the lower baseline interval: 1.44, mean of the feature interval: 1.19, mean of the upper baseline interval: 1.21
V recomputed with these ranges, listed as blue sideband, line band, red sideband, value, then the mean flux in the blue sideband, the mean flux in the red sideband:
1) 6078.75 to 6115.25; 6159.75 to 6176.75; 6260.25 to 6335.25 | 0.9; 1.32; 1.35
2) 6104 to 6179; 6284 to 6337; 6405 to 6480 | -4.4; 1.31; 1.21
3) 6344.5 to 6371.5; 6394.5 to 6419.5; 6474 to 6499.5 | -0.8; 1.33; 1.2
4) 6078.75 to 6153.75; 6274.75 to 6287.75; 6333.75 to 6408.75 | 0.3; 1.33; 1.31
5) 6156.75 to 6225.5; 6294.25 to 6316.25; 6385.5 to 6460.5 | -3.0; 1.31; 1.25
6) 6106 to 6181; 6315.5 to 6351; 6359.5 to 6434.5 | 1.2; 1.31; 1.29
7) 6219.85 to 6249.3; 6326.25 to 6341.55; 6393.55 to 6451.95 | 0.3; 1.32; 1.25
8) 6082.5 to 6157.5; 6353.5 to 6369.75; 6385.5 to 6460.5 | -1.6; 1.32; 1.25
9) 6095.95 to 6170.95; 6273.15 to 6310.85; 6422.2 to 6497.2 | -4.0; 1.31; 1.2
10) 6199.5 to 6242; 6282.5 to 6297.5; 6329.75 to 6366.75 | -0.9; 1.33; 1.3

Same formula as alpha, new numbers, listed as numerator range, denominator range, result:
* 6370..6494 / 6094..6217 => 1.04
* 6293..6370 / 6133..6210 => 1.08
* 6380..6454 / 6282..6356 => 0.97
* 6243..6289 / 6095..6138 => 1.04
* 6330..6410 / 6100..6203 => 1.06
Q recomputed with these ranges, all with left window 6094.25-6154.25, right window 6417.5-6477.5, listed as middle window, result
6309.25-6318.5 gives -0.10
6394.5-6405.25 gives -0.09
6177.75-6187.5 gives -0.01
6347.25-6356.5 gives -0.06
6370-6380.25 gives -0.05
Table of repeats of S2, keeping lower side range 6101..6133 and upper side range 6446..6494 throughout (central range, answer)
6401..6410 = -0.7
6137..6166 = 1.2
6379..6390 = -0.6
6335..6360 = -0.4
